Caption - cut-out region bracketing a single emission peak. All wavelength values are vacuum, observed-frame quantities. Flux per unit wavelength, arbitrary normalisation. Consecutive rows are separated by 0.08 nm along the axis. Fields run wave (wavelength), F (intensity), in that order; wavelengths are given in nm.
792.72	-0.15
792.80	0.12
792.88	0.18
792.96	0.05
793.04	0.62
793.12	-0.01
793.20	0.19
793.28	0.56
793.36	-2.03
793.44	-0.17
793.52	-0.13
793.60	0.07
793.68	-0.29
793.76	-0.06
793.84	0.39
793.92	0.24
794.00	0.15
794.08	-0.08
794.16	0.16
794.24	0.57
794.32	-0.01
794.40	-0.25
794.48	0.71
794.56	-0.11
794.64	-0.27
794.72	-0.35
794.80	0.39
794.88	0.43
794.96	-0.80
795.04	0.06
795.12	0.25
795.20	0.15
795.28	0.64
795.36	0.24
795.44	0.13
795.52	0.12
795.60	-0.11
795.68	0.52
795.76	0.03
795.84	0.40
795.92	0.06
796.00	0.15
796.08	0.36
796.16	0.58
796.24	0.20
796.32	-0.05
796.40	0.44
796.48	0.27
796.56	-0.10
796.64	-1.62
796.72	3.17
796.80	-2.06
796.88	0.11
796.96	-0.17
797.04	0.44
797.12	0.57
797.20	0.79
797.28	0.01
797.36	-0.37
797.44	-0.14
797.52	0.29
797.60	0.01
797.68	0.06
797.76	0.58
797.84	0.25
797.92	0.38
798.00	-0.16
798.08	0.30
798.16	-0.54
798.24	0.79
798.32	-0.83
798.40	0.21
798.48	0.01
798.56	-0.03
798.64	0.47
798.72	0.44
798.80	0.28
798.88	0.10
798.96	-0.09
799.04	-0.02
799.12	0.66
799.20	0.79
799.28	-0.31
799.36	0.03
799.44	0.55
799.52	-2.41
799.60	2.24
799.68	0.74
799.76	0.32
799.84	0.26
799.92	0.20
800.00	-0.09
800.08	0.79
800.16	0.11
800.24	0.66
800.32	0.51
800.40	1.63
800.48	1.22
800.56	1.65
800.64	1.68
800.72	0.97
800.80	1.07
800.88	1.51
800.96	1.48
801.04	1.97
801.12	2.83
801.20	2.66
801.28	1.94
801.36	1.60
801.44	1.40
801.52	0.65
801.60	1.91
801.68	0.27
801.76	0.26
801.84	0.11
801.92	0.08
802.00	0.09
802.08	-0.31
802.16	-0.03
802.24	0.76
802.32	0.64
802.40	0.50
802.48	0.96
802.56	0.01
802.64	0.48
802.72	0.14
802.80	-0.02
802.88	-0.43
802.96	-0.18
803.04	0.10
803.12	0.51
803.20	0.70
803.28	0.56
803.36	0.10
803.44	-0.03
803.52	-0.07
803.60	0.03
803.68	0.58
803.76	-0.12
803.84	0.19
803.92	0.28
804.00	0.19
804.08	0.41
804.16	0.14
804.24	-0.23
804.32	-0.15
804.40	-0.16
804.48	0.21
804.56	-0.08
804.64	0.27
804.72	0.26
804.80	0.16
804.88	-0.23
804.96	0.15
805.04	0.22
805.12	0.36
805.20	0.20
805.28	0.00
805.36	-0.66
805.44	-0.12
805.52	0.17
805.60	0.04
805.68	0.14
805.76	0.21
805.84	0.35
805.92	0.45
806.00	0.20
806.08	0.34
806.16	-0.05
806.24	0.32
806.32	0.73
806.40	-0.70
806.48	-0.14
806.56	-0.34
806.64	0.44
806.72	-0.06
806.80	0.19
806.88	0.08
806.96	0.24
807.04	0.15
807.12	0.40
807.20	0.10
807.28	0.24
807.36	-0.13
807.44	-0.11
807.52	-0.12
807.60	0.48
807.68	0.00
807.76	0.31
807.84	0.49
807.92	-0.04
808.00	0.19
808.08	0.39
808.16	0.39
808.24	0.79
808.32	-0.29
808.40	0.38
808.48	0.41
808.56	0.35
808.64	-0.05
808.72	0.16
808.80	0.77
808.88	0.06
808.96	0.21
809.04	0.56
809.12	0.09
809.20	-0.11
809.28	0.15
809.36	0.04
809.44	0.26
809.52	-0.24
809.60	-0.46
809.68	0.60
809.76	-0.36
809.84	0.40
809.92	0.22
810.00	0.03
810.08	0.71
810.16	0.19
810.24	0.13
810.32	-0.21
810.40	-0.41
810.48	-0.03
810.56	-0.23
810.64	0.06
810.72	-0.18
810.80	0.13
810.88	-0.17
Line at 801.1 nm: [O II] 3727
